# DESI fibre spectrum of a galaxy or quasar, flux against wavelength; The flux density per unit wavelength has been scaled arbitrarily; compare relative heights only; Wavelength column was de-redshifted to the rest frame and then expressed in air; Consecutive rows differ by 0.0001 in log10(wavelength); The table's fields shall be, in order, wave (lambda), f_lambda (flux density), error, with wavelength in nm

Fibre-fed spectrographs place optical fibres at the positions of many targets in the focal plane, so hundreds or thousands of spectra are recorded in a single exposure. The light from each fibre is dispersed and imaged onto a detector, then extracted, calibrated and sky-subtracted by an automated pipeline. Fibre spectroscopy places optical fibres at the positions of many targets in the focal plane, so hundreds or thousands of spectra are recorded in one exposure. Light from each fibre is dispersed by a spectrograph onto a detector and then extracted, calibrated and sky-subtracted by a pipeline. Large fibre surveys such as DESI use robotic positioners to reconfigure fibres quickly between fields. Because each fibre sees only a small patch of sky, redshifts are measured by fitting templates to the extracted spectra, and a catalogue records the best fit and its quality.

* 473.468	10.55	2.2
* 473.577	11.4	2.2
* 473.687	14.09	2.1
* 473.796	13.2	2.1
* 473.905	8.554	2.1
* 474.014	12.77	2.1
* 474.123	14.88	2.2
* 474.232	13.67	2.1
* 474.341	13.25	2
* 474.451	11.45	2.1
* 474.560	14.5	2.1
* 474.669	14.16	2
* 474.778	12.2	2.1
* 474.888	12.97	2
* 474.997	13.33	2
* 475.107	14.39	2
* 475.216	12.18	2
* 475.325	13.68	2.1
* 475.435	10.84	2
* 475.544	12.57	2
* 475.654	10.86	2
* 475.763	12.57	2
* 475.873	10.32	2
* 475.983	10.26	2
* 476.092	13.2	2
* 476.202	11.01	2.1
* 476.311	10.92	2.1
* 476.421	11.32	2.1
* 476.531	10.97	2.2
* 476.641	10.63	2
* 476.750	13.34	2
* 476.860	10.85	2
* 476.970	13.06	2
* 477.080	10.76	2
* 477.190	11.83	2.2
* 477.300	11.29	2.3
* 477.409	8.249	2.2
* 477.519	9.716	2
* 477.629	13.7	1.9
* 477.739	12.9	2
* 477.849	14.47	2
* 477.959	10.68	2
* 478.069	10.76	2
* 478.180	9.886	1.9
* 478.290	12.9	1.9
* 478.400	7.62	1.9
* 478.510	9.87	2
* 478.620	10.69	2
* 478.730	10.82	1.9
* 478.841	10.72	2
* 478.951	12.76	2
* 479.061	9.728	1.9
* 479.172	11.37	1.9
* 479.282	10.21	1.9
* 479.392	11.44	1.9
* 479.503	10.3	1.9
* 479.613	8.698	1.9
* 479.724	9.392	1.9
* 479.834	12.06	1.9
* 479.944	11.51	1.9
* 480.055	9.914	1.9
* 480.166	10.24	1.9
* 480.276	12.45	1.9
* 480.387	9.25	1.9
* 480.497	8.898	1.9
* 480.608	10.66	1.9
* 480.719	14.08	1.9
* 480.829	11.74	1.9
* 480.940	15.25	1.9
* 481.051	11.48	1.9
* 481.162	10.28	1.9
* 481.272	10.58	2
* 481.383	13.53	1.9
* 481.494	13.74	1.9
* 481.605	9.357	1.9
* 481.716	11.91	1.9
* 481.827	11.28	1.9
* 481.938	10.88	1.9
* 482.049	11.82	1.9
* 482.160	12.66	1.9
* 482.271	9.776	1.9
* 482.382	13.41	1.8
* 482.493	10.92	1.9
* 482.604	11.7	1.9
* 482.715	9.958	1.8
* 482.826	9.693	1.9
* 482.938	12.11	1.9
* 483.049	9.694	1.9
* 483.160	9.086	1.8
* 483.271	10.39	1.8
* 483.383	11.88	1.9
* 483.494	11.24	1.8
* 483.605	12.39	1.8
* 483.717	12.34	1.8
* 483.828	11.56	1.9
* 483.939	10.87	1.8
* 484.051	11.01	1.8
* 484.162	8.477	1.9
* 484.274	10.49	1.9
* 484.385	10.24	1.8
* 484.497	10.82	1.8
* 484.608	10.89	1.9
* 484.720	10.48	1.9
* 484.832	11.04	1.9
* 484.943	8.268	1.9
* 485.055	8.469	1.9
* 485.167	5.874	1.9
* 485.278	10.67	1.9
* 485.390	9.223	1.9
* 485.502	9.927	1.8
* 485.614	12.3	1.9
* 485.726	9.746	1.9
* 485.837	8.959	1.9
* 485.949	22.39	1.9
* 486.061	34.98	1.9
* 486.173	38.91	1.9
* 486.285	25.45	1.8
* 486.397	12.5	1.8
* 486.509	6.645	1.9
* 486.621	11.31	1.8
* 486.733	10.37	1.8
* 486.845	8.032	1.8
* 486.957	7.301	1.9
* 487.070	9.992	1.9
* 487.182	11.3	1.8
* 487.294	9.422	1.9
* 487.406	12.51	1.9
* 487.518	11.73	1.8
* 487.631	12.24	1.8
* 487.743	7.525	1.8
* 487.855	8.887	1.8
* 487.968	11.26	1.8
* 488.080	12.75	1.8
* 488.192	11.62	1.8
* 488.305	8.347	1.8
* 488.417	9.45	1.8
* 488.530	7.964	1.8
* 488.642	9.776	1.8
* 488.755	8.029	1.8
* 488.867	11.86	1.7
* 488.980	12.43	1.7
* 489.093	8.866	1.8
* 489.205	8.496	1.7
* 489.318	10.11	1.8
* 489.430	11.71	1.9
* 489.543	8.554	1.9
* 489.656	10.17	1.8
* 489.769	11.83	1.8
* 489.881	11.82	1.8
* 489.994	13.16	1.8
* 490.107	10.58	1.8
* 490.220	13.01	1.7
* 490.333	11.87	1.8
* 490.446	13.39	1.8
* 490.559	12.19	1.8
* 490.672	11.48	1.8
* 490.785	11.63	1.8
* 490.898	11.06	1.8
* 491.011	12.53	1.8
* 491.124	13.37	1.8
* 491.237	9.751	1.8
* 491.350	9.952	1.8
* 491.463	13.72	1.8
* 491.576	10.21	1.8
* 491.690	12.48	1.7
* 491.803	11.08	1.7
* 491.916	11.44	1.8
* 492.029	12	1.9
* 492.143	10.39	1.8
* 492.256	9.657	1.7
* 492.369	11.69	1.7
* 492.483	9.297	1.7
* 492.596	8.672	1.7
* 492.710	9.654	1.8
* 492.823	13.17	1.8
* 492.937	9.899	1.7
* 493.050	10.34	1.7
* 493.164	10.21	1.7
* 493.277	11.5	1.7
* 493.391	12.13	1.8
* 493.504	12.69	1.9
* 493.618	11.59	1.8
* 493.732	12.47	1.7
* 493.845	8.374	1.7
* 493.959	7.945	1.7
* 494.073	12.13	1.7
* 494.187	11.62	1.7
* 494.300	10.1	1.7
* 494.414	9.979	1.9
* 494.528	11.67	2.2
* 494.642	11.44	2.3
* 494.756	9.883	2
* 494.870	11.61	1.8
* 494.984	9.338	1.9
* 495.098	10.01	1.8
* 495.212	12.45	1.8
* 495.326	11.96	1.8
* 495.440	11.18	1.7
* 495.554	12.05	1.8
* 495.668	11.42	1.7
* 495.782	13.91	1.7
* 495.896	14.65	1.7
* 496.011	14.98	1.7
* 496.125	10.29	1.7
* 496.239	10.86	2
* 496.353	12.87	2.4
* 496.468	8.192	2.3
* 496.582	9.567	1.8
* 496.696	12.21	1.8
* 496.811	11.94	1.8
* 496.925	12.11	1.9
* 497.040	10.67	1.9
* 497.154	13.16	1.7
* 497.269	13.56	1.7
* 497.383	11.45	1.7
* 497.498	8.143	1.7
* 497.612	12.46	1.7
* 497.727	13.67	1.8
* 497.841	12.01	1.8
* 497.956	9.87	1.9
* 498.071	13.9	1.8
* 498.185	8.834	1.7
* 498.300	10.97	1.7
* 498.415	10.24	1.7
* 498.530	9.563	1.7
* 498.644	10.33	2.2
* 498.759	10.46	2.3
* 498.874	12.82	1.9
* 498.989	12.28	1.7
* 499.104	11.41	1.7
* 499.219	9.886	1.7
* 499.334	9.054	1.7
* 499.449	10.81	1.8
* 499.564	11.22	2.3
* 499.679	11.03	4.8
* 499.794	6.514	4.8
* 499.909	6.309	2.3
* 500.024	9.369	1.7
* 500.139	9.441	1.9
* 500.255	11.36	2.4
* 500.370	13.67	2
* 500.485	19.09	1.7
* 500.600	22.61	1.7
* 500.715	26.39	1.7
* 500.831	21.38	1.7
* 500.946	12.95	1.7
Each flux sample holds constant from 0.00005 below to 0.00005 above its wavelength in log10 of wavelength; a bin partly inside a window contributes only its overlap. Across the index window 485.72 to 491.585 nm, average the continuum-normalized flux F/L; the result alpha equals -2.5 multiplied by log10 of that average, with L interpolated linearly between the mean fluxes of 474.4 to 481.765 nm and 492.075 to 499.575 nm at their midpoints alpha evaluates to -0.08 mag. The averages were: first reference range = 11.5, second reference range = 11.1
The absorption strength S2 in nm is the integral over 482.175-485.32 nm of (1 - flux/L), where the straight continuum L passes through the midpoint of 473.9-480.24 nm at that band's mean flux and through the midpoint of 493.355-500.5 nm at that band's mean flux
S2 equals 0.25 nm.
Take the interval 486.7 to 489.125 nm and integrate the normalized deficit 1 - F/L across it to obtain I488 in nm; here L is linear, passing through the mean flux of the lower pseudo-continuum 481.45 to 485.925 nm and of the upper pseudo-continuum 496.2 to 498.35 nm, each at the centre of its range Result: 0.19 nm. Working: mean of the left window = 10.7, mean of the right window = 11.4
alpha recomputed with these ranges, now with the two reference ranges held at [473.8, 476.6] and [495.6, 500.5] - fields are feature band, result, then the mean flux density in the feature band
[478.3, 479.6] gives 0.152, 10.5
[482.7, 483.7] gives 0.107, 10.8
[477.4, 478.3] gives 0.055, 11.6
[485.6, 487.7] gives -0.229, 14.5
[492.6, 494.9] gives 0.057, 10.9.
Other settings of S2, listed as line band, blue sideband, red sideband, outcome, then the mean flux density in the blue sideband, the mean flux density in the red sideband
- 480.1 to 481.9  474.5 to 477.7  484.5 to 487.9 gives 0.104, 11.9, 12.6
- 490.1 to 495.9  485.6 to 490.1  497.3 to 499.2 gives 0.221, 12.2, 11.2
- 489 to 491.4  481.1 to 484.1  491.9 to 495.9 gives -0.030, 11.3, 11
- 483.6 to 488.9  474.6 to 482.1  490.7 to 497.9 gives -0.197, 11.4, 11.3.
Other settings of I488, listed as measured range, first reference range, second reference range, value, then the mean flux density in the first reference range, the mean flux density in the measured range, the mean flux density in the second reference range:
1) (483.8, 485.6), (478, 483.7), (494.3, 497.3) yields 0.20 nm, 11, 9.92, 11.6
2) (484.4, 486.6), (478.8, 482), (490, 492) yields -0.48 nm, 11.2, 14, 11.8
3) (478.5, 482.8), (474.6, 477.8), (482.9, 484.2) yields 0.05 nm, 11.9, 11.2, 10.9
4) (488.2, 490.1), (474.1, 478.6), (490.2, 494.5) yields 0.18 nm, 11.9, 10.2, 11.2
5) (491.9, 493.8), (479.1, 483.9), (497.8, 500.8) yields 0.12 nm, 11.2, 11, 12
